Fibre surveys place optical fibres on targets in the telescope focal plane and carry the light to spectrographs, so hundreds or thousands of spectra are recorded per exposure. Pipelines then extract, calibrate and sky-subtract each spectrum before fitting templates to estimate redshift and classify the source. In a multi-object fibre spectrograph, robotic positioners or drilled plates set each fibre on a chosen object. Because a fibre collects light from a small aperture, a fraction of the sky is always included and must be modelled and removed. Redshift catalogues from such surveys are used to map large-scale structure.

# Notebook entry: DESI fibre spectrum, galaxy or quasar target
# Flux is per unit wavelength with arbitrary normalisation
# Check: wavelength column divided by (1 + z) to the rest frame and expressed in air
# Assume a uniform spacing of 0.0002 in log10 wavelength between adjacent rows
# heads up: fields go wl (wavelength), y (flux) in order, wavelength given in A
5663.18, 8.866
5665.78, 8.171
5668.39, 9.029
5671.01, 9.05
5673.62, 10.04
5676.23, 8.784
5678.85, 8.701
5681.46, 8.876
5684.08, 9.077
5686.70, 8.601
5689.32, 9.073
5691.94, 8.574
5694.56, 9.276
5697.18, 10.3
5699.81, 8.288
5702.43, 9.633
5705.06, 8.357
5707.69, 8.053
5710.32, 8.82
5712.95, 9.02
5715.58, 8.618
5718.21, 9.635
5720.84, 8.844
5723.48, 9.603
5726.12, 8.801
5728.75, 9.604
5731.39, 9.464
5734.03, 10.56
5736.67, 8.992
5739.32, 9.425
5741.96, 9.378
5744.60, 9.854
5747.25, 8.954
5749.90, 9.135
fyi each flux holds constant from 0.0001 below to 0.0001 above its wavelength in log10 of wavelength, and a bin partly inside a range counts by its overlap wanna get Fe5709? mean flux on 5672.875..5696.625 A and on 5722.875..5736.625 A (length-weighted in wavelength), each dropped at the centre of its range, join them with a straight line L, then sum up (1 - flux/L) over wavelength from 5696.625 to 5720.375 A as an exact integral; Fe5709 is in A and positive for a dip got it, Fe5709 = 1.0 A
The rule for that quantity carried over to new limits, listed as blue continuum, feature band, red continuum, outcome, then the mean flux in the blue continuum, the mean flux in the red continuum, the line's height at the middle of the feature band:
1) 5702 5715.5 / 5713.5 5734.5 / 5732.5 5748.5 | -0.5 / 8.7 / 9.53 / 9.1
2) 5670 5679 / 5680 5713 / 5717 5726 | 1.2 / 9.2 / 9.28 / 9.24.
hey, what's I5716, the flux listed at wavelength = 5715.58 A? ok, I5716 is 8.618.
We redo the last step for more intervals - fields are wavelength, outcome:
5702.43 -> 9.633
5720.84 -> 8.844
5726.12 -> 8.801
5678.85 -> 8.701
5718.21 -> 9.635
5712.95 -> 9.02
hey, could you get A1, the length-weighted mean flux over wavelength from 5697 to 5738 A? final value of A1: 9.13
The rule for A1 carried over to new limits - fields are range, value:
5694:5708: 9.03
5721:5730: 9.27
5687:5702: 9.1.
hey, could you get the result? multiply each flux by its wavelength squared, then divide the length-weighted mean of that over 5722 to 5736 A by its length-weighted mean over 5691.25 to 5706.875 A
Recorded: 1.07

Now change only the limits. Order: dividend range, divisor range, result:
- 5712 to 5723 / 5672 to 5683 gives 1.01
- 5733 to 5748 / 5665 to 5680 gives 1.09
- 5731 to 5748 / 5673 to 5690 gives 1.08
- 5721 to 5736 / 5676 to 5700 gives 1.07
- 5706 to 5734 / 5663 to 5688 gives 1.04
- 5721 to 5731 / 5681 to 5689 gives 1.06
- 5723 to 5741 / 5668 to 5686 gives 1.07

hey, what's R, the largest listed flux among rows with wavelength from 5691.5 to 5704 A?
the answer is 10.3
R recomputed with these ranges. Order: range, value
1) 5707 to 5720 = 9.635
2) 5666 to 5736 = 10.56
